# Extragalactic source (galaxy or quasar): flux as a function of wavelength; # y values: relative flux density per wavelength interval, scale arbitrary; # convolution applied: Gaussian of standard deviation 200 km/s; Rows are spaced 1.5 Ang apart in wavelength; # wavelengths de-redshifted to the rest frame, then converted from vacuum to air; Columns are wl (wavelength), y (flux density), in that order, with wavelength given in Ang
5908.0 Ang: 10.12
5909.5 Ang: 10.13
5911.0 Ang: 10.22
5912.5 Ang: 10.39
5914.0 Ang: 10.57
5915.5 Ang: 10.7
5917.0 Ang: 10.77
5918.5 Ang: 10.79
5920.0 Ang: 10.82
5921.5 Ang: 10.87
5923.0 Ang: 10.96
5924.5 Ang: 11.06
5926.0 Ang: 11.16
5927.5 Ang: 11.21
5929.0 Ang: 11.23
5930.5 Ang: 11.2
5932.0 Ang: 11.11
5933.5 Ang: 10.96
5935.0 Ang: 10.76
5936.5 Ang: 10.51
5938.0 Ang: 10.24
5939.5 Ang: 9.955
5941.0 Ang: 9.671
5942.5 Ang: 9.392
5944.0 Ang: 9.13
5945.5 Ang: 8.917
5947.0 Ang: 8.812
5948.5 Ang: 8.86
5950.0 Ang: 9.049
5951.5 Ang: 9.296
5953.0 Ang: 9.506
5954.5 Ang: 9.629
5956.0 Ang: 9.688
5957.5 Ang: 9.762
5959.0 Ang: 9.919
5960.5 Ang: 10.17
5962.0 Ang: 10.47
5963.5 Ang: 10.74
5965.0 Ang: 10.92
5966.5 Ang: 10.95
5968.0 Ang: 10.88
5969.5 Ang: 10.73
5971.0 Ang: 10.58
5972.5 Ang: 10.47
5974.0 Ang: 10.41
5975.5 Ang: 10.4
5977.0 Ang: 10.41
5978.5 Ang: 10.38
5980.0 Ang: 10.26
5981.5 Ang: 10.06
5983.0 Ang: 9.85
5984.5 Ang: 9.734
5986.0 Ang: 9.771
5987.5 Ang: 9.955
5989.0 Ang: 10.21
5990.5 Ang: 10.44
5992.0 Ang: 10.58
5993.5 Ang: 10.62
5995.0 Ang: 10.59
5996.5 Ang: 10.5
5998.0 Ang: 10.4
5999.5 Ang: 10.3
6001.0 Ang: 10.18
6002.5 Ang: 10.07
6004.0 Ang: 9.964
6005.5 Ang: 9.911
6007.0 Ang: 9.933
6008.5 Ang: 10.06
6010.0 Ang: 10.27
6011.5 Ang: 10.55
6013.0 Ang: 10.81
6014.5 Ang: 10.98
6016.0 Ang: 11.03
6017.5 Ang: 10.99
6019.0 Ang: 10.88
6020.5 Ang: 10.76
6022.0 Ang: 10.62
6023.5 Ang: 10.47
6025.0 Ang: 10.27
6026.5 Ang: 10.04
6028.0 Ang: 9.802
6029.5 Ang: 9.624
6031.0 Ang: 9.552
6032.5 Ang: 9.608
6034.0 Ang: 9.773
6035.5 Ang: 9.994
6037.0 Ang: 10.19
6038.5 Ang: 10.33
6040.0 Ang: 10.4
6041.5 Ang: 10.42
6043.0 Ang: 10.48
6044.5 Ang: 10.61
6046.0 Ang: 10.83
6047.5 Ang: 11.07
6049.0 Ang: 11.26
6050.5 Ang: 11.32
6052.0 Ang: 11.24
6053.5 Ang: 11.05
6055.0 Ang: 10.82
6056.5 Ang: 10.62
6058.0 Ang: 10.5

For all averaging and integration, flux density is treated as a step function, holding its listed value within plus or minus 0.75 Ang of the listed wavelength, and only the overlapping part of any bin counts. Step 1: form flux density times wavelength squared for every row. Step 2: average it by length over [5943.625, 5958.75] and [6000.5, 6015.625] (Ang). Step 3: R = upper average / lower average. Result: 1.1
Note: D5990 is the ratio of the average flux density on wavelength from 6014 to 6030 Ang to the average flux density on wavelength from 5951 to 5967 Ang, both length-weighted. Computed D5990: 1.04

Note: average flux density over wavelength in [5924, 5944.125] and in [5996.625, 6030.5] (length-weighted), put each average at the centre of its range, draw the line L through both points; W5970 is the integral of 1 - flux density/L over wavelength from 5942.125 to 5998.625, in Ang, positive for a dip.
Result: 2.2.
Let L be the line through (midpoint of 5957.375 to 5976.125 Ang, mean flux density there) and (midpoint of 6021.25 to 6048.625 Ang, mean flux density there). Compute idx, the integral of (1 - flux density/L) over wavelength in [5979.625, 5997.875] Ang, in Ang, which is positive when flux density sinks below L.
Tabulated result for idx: 0.4 Ang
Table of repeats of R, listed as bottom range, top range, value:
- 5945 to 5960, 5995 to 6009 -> 1.10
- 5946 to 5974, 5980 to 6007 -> 1.03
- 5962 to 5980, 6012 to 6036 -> 0.99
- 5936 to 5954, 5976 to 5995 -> 1.10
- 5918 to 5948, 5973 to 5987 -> 0.99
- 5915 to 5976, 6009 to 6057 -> 1.05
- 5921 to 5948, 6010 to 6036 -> 1.03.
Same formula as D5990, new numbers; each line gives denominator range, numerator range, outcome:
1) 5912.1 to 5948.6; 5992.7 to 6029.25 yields 1.00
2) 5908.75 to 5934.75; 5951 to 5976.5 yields 0.95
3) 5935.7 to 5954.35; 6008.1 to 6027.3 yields 1.12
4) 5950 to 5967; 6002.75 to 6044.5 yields 1.03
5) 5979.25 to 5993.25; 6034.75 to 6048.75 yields 1.04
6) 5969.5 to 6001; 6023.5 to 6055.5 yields 1.01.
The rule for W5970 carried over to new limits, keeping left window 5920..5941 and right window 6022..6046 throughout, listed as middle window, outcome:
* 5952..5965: 0.7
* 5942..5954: 1.8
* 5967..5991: 0.5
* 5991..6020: -0.4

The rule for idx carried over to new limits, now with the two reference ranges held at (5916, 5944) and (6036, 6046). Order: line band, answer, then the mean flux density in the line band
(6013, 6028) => -0.2 Ang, 10.6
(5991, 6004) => 0.2 Ang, 10.4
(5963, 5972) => -0.2 Ang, 10.8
